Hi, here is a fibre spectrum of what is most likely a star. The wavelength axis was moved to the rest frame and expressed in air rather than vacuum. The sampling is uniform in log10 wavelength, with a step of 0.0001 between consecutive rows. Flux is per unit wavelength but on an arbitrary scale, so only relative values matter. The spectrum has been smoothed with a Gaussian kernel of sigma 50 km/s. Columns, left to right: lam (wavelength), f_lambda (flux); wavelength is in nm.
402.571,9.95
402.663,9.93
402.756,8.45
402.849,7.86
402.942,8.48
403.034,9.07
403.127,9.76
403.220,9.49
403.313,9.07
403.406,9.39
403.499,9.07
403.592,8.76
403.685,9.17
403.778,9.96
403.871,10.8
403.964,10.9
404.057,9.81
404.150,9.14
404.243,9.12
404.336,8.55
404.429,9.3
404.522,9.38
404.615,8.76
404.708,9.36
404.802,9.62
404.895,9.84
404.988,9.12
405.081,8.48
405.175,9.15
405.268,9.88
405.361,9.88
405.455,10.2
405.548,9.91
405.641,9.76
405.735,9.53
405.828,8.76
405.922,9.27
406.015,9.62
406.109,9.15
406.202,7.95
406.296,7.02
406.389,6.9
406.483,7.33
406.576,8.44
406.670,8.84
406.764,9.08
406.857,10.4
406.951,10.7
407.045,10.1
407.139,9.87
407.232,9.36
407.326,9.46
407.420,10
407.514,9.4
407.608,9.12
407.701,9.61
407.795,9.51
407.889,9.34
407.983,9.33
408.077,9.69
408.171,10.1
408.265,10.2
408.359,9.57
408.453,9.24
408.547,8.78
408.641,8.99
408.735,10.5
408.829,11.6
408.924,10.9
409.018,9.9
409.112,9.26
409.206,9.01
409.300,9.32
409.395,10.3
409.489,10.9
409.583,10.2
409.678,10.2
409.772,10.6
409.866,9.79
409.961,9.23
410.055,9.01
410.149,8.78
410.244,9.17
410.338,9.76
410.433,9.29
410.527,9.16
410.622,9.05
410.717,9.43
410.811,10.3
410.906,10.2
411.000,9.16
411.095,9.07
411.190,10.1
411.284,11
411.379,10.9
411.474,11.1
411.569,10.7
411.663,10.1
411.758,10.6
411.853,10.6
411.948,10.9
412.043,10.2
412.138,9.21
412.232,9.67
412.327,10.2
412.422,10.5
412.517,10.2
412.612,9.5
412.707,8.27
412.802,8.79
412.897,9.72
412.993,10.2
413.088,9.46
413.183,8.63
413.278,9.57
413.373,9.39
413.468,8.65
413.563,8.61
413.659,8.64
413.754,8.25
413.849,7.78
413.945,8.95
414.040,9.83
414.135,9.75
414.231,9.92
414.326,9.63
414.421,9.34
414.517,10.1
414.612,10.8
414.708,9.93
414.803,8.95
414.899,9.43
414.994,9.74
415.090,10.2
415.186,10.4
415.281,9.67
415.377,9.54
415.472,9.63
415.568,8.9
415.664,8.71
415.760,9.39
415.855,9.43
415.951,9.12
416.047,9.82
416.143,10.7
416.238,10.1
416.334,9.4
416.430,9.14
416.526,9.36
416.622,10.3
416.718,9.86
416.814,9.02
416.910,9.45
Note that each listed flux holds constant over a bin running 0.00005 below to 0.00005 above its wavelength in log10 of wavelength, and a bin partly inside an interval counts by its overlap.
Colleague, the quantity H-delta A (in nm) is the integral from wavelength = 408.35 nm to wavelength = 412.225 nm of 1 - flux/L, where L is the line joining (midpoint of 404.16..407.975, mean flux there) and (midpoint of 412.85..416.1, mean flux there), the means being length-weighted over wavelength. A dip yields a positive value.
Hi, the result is -0.24 nm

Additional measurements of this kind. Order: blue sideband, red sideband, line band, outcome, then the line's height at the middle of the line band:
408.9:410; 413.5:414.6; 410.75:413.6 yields -0.10 nm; 9.51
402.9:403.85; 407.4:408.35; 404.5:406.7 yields 0.10 nm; 9.44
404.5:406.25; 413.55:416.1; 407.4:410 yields -0.12 nm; 9.38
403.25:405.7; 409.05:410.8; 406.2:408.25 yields 0.07 nm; 9.54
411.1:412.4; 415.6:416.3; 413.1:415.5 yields 0.12 nm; 9.9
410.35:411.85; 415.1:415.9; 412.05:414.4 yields 0.11 nm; 9.77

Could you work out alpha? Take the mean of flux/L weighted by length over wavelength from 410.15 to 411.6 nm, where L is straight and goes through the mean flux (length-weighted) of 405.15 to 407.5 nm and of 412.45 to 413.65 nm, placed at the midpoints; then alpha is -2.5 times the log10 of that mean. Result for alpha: -0.069 mag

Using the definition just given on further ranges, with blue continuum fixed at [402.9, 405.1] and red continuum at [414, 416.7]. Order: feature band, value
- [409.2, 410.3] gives -0.02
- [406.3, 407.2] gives 0.05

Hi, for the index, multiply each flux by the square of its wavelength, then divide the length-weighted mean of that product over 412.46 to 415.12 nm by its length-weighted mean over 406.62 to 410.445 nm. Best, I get 1.0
